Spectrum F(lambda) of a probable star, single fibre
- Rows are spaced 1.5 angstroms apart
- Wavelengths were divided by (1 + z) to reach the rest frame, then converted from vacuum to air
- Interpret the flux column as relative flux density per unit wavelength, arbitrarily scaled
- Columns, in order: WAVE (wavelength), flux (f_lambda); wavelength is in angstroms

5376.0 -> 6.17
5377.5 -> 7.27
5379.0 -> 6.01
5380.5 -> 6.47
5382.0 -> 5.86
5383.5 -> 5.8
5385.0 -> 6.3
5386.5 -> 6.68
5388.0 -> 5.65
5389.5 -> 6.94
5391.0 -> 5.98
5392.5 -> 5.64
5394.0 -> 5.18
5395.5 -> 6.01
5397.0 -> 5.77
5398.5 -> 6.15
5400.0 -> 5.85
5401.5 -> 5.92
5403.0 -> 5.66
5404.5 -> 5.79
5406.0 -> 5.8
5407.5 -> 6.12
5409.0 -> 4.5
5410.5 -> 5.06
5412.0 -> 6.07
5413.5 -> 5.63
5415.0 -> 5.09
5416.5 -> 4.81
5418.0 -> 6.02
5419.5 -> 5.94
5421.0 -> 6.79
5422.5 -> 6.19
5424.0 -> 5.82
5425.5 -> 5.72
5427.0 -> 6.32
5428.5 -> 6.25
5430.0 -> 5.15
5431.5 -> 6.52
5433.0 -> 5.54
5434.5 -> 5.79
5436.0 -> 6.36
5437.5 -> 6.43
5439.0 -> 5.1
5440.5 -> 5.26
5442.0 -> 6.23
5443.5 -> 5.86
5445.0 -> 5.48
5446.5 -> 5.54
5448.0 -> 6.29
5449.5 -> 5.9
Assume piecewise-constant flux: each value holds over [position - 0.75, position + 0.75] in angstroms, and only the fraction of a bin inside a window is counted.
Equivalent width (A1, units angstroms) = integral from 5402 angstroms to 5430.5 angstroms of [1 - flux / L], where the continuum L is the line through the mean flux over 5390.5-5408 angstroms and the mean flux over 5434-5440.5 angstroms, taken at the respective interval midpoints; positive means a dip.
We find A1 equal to 0.5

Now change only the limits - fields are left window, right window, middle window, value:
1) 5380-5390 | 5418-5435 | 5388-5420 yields 2.2 angstroms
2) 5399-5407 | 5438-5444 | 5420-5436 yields -0.9 angstroms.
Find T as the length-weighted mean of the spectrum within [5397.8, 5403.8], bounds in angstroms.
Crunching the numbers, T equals 5.89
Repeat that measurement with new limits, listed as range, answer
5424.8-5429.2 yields 6.1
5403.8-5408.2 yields 5.9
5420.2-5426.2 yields 6.13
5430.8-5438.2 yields 6.12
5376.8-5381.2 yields 6.58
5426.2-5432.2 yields 6.05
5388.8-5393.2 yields 6.18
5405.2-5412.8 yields 5.51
